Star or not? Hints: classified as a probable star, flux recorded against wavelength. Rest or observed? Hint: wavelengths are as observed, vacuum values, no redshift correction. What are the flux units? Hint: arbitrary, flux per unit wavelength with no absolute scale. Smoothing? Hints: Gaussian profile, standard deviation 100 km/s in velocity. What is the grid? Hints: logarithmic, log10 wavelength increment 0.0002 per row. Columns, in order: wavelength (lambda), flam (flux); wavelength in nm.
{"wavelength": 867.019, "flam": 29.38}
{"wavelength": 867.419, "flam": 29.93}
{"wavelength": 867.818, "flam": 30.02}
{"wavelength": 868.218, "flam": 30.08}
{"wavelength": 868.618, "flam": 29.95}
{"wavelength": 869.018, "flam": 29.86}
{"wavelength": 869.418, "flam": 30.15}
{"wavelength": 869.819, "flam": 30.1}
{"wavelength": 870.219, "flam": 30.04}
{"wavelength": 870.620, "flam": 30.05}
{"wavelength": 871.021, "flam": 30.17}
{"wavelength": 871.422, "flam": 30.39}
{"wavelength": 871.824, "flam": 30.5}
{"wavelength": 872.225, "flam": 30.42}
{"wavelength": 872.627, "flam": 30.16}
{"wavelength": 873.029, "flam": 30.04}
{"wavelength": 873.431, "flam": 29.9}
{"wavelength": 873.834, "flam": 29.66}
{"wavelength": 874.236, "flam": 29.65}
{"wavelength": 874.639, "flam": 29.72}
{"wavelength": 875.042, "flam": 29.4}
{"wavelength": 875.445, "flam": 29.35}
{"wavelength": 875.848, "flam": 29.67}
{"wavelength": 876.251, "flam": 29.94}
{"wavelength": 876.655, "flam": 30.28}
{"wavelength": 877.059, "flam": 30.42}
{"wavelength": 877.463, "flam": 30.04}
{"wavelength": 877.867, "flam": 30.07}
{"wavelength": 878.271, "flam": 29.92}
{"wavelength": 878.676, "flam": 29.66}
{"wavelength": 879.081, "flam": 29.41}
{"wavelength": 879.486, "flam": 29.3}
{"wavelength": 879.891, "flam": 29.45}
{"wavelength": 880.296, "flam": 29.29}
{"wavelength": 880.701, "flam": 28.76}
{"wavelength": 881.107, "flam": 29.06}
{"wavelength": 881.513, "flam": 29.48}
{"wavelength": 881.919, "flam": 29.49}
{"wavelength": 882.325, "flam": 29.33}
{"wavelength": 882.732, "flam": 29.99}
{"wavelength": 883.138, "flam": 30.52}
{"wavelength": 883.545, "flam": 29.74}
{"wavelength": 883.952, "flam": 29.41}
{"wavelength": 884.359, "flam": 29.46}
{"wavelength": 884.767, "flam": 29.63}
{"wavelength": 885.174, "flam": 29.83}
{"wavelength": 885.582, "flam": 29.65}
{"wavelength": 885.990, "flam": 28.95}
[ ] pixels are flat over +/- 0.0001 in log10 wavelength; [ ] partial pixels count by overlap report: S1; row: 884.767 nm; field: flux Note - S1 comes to 29.63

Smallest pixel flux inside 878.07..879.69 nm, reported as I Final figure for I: 29.3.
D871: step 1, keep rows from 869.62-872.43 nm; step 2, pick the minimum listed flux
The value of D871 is 30.04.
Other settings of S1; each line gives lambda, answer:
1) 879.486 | 29.3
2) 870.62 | 30.05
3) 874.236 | 29.65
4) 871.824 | 30.5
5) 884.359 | 29.46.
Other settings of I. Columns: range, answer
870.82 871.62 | 30.17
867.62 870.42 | 29.86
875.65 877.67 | 29.67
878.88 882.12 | 28.76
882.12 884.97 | 29.33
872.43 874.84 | 29.65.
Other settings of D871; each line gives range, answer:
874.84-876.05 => 29.35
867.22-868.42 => 29.93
